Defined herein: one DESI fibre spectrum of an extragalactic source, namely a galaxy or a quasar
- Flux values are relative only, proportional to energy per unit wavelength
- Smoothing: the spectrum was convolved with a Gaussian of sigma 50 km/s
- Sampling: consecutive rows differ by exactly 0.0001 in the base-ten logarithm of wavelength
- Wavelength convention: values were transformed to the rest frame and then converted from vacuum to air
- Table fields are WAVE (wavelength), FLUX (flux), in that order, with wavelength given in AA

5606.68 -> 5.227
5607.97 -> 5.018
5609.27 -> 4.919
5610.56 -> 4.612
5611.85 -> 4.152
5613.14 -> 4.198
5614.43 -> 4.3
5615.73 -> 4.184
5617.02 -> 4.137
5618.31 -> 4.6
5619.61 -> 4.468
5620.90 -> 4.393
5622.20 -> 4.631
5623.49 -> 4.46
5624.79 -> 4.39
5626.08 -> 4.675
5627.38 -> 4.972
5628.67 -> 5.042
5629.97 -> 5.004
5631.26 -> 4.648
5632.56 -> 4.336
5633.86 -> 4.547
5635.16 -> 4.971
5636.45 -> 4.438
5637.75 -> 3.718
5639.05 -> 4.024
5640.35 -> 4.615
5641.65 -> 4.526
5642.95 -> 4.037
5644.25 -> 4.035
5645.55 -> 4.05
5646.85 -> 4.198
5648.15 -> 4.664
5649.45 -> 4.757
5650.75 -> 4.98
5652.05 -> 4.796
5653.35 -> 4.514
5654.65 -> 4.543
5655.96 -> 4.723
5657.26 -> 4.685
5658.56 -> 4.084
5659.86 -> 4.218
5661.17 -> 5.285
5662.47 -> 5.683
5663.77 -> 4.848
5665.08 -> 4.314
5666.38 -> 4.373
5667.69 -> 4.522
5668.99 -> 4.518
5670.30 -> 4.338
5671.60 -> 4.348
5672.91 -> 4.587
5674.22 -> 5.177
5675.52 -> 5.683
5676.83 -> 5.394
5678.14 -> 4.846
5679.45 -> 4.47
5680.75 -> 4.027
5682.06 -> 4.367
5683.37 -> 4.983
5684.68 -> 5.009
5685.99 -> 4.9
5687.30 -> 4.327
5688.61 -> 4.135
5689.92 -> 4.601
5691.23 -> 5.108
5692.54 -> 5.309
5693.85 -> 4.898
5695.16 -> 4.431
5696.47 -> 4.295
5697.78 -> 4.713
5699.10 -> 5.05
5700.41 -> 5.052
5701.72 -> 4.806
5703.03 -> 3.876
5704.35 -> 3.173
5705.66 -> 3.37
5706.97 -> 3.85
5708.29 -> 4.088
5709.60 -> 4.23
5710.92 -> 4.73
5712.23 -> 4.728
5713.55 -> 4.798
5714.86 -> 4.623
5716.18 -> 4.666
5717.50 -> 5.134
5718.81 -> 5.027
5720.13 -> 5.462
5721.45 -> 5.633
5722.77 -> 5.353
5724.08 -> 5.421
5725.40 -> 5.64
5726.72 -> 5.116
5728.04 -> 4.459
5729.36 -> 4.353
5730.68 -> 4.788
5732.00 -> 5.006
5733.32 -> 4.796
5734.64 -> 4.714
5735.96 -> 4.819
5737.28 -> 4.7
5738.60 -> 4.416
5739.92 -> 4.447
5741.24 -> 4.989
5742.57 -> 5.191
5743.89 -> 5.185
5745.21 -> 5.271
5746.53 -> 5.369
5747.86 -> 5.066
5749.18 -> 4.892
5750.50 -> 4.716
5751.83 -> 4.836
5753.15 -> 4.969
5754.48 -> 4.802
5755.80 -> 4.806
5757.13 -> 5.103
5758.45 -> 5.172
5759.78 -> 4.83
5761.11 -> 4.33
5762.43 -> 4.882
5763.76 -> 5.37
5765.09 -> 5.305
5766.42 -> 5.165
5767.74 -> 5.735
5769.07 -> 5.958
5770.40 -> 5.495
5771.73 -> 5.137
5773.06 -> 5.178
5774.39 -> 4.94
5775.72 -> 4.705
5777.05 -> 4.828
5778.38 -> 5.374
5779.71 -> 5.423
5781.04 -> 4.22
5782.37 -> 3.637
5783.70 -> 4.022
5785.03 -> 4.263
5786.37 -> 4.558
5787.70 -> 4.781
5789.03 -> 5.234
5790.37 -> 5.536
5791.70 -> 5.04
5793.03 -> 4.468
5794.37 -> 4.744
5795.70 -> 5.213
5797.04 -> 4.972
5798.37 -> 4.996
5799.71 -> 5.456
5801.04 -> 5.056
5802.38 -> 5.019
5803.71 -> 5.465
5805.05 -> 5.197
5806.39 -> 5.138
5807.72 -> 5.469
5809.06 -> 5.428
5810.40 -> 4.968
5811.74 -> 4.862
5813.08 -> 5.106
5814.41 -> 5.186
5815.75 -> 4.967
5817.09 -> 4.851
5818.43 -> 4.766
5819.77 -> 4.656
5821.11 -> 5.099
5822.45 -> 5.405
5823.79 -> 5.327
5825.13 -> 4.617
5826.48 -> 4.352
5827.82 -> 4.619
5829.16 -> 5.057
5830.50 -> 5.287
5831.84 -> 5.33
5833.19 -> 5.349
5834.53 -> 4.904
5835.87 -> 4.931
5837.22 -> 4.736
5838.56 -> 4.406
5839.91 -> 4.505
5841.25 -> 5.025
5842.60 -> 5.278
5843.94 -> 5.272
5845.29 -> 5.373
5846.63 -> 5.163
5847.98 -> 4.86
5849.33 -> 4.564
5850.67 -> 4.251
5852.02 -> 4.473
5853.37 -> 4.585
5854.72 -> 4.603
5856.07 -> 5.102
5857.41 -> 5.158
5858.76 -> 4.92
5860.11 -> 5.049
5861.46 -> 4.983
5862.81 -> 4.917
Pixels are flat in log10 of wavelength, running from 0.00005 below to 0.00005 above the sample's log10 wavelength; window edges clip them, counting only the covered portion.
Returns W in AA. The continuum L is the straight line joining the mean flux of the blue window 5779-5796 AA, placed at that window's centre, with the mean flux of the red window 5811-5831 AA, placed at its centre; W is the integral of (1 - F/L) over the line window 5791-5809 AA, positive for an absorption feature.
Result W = -1.20 AA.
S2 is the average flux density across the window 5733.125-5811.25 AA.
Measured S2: 4.98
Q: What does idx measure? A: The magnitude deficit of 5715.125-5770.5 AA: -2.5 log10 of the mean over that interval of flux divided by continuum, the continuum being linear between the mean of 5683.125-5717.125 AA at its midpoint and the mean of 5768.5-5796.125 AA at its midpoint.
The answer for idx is -0.07 mag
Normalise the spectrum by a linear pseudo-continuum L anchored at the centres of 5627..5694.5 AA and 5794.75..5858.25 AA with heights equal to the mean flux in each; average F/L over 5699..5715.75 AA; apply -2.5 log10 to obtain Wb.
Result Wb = 0.10 mag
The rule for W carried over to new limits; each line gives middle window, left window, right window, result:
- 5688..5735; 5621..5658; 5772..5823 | 0.18 AA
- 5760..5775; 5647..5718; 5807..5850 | -1.18 AA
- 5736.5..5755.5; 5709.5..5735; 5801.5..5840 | 0.19 AA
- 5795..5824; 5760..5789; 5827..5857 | -1.21 AA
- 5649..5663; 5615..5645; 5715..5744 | -0.45 AA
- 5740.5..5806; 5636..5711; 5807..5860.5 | -2.82 AA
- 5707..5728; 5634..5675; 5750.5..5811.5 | -0.69 AA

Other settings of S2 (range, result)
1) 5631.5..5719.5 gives 4.57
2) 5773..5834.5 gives 4.96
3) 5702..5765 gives 4.8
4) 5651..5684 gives 4.7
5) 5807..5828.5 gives 4.98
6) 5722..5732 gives 5.02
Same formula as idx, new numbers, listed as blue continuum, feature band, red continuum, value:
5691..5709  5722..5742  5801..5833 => -0.07 mag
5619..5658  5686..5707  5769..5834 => 0.05 mag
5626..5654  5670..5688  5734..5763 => -0.02 mag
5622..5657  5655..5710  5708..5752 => 0.03 mag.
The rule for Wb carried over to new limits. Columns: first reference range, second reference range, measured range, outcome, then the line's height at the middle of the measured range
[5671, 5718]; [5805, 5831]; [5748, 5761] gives -0.02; 4.8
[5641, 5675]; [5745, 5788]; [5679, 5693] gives 0.00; 4.67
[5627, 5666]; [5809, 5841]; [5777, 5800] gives 0.01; 4.86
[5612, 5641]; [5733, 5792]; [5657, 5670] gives -0.01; 4.61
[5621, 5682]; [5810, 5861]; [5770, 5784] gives 0.00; 4.82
